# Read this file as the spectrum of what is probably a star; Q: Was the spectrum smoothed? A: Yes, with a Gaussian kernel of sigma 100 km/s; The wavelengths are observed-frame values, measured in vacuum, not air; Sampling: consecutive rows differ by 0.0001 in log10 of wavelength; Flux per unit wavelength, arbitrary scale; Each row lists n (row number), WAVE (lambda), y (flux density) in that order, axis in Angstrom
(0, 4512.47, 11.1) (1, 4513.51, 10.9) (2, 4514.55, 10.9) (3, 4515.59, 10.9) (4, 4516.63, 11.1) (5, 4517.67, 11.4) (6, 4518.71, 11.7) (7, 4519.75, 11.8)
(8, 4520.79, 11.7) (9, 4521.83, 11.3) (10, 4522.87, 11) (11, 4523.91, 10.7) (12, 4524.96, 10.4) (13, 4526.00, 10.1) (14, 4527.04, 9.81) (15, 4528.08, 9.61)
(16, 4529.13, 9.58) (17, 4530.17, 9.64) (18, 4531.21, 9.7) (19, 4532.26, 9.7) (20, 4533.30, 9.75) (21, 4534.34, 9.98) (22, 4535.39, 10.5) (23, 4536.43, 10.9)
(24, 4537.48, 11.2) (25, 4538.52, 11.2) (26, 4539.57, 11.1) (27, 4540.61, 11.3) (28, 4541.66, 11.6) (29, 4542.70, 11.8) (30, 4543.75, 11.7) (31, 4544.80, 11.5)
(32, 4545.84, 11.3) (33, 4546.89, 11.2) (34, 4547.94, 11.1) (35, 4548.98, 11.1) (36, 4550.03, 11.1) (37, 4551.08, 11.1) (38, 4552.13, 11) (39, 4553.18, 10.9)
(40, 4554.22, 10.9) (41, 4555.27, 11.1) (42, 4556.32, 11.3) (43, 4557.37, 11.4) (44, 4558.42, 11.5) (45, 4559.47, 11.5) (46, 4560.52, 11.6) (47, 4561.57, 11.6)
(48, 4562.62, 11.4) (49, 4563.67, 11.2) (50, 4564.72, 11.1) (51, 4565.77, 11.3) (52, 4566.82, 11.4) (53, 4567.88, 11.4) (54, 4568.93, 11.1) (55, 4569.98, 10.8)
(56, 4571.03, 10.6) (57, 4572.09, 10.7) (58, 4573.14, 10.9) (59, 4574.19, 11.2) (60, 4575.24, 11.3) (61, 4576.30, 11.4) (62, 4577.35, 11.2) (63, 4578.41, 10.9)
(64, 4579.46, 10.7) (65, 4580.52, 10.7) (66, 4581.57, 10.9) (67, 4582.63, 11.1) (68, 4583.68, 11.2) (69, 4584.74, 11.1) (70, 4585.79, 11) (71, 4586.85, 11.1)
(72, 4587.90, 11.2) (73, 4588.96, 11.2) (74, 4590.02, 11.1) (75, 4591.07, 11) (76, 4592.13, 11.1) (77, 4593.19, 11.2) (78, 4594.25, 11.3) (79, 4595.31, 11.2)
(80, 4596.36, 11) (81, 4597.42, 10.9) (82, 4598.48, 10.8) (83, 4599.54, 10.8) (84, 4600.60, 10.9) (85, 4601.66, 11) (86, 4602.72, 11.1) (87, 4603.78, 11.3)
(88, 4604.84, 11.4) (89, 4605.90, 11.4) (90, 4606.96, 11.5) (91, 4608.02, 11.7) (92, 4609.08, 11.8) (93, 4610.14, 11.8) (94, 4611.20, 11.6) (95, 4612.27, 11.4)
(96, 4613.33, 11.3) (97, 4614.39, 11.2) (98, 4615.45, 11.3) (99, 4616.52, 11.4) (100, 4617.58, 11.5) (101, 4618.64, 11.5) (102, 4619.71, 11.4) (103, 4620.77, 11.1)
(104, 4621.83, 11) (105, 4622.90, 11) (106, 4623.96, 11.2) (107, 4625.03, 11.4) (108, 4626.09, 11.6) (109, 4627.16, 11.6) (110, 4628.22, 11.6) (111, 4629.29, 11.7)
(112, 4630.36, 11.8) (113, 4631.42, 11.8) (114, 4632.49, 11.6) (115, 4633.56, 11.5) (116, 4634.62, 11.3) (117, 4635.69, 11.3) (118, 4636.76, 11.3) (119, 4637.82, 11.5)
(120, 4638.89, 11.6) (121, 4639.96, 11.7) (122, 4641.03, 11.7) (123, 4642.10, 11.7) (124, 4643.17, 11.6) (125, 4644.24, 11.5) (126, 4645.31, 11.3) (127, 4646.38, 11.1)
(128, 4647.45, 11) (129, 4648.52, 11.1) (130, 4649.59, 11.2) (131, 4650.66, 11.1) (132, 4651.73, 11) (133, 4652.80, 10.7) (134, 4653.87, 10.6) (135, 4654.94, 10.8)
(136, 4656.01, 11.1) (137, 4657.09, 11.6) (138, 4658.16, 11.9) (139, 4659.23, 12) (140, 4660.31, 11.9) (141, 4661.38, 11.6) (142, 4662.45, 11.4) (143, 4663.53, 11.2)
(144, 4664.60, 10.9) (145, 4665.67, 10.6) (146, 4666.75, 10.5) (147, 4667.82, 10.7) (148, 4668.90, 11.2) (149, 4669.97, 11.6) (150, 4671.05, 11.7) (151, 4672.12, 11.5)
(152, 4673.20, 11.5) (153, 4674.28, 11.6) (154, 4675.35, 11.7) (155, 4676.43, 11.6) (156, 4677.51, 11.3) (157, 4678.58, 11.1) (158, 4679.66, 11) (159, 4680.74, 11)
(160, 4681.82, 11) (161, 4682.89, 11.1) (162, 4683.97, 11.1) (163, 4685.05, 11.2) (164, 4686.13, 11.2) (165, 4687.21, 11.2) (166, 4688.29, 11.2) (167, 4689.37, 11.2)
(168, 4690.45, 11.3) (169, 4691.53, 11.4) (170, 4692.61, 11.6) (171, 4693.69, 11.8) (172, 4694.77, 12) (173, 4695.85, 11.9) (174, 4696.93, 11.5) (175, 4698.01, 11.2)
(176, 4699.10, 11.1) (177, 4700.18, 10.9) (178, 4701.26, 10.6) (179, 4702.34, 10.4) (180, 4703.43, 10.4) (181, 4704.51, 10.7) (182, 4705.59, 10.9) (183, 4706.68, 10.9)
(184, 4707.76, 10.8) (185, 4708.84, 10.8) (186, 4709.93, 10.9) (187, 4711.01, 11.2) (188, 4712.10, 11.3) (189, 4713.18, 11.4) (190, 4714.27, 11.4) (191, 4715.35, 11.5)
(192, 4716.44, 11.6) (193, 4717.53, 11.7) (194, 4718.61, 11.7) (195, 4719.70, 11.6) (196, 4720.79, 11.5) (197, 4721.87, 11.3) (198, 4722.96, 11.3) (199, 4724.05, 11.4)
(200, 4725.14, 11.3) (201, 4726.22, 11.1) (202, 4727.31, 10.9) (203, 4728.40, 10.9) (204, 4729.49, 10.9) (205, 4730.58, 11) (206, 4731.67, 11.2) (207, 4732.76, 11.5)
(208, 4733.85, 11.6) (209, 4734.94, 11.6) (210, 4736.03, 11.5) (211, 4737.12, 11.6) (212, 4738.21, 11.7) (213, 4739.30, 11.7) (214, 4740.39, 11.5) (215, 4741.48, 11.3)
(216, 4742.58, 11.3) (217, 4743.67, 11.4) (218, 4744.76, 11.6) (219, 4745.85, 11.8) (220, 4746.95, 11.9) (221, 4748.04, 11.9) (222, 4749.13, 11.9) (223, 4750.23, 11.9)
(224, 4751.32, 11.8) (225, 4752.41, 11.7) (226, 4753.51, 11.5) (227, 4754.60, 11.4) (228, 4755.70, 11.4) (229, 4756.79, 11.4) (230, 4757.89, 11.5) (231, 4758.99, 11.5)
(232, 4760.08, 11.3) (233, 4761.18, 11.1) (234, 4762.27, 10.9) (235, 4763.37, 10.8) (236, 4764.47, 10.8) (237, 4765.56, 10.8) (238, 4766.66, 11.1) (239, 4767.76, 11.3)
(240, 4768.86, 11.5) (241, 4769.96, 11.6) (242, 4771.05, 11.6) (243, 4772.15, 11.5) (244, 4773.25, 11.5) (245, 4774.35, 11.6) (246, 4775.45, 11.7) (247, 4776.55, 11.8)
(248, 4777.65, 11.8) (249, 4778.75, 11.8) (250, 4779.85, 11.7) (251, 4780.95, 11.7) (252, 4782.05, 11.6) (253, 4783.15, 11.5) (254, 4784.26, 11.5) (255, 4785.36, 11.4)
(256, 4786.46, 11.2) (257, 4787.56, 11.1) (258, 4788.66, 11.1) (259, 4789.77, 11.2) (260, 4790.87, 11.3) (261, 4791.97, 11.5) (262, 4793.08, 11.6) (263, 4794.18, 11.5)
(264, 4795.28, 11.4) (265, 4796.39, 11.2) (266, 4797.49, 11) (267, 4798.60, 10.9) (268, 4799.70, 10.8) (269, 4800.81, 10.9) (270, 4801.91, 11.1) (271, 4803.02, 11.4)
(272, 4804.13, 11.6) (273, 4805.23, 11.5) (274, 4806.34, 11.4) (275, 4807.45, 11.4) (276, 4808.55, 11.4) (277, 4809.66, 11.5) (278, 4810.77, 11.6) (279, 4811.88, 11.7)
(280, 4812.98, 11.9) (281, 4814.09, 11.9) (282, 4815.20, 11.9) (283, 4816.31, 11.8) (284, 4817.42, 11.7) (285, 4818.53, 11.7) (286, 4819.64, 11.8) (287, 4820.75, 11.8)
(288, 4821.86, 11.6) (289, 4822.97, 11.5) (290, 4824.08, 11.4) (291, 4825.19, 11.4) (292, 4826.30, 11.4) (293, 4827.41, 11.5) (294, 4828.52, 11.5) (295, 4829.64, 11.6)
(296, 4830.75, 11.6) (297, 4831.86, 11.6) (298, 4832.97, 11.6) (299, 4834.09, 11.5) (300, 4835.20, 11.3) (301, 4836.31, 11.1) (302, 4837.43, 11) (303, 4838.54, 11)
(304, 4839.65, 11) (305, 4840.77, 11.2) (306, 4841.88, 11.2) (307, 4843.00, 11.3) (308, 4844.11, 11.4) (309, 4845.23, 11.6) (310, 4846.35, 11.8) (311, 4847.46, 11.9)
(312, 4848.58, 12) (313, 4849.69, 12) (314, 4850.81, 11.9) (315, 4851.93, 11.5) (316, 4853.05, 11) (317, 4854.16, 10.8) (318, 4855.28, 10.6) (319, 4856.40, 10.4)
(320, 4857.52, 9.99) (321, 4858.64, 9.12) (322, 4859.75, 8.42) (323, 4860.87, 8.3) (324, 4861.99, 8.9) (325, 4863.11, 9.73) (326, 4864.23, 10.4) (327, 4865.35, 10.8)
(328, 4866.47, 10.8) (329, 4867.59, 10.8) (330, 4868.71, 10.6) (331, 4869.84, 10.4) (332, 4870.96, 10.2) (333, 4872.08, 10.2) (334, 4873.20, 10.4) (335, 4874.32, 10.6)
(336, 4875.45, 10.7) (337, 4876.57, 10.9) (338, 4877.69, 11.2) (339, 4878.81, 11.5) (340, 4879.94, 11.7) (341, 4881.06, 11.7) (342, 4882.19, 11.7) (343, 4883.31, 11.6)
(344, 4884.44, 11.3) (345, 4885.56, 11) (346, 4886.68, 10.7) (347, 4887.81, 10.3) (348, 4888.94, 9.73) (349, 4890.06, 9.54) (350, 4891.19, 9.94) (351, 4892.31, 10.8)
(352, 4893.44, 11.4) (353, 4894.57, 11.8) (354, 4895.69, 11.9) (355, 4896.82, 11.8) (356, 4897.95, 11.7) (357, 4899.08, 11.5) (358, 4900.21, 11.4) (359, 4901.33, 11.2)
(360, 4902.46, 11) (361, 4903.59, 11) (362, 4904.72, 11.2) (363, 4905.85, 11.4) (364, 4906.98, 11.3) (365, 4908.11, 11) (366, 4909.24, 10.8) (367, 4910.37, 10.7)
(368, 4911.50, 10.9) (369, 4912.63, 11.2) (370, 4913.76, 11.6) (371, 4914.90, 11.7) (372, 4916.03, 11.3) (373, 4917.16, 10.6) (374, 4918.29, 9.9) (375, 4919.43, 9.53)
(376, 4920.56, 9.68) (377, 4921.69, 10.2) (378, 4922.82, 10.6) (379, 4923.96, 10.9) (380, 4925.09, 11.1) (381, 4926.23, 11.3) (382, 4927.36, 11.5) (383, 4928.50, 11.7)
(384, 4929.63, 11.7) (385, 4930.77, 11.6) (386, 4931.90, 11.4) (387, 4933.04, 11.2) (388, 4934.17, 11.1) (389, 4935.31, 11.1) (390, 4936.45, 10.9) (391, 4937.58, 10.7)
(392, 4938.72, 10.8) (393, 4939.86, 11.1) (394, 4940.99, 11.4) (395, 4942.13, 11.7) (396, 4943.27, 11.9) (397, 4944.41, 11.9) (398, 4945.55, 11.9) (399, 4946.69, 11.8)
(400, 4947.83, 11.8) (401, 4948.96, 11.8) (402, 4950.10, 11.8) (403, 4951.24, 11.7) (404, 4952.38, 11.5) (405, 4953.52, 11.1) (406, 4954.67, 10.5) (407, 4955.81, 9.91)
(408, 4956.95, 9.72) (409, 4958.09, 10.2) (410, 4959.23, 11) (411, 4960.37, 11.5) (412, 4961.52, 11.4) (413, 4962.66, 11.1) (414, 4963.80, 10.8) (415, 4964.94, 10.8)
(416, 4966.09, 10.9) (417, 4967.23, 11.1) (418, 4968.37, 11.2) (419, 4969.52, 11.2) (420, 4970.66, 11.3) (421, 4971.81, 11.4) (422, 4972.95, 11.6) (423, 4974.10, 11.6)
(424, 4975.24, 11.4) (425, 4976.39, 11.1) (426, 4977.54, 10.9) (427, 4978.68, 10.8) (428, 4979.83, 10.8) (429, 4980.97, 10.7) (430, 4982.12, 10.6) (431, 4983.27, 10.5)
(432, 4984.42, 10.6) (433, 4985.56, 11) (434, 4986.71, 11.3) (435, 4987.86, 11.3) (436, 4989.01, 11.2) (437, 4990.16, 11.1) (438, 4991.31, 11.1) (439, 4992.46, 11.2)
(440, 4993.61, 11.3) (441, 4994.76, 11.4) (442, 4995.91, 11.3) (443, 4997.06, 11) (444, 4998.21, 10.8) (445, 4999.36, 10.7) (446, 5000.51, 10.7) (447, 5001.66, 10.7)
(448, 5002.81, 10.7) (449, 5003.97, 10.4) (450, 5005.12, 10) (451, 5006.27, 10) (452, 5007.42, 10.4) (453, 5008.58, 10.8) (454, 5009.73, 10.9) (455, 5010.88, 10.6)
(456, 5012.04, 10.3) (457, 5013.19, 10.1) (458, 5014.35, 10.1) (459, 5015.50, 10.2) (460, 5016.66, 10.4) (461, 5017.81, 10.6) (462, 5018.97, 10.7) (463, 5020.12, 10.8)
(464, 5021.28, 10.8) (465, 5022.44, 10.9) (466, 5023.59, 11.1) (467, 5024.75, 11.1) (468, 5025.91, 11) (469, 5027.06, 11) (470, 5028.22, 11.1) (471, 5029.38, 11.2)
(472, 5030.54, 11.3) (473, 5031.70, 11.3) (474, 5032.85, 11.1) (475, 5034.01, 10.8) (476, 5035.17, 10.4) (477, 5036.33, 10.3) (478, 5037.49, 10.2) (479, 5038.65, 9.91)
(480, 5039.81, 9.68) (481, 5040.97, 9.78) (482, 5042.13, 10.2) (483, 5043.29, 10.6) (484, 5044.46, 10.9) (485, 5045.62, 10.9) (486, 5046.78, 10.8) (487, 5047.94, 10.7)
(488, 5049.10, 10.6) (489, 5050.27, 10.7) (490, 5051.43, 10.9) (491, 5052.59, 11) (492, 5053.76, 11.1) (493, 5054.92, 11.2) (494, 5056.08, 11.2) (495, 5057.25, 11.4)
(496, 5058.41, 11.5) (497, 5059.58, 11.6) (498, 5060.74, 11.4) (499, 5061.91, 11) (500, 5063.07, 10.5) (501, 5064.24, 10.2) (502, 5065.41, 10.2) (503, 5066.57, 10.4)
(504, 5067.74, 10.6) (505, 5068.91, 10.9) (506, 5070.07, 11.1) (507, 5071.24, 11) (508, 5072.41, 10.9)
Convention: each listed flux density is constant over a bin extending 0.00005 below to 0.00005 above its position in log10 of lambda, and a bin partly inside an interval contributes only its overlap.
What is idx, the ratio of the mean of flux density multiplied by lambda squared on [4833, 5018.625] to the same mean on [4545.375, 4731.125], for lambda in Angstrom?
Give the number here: 1.1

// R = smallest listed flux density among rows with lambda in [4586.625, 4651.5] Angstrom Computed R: 10.8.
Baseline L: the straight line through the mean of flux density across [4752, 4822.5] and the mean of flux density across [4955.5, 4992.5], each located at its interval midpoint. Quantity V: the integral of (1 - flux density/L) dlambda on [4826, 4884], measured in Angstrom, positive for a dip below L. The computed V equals 1.7 Angstrom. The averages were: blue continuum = 11.4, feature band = 10.9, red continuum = 11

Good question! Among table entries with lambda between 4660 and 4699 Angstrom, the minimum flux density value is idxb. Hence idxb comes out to 10.5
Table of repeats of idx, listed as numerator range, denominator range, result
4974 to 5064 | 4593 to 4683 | 1.12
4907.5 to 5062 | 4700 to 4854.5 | 1.04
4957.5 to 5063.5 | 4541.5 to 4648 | 1.14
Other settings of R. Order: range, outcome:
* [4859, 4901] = 8.3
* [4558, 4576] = 10.6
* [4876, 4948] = 9.53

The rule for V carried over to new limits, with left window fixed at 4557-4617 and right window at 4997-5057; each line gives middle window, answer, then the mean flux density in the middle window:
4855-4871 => 1.4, 9.94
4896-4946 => -1.6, 11.1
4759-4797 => -1.4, 11.4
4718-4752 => -1.4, 11.5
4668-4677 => -0.3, 11.5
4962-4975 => -0.5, 11.2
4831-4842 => -0.4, 11.3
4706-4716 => -0.1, 11.1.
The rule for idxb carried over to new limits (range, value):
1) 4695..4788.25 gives 10.4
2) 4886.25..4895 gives 9.54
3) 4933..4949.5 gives 10.7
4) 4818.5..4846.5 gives 11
